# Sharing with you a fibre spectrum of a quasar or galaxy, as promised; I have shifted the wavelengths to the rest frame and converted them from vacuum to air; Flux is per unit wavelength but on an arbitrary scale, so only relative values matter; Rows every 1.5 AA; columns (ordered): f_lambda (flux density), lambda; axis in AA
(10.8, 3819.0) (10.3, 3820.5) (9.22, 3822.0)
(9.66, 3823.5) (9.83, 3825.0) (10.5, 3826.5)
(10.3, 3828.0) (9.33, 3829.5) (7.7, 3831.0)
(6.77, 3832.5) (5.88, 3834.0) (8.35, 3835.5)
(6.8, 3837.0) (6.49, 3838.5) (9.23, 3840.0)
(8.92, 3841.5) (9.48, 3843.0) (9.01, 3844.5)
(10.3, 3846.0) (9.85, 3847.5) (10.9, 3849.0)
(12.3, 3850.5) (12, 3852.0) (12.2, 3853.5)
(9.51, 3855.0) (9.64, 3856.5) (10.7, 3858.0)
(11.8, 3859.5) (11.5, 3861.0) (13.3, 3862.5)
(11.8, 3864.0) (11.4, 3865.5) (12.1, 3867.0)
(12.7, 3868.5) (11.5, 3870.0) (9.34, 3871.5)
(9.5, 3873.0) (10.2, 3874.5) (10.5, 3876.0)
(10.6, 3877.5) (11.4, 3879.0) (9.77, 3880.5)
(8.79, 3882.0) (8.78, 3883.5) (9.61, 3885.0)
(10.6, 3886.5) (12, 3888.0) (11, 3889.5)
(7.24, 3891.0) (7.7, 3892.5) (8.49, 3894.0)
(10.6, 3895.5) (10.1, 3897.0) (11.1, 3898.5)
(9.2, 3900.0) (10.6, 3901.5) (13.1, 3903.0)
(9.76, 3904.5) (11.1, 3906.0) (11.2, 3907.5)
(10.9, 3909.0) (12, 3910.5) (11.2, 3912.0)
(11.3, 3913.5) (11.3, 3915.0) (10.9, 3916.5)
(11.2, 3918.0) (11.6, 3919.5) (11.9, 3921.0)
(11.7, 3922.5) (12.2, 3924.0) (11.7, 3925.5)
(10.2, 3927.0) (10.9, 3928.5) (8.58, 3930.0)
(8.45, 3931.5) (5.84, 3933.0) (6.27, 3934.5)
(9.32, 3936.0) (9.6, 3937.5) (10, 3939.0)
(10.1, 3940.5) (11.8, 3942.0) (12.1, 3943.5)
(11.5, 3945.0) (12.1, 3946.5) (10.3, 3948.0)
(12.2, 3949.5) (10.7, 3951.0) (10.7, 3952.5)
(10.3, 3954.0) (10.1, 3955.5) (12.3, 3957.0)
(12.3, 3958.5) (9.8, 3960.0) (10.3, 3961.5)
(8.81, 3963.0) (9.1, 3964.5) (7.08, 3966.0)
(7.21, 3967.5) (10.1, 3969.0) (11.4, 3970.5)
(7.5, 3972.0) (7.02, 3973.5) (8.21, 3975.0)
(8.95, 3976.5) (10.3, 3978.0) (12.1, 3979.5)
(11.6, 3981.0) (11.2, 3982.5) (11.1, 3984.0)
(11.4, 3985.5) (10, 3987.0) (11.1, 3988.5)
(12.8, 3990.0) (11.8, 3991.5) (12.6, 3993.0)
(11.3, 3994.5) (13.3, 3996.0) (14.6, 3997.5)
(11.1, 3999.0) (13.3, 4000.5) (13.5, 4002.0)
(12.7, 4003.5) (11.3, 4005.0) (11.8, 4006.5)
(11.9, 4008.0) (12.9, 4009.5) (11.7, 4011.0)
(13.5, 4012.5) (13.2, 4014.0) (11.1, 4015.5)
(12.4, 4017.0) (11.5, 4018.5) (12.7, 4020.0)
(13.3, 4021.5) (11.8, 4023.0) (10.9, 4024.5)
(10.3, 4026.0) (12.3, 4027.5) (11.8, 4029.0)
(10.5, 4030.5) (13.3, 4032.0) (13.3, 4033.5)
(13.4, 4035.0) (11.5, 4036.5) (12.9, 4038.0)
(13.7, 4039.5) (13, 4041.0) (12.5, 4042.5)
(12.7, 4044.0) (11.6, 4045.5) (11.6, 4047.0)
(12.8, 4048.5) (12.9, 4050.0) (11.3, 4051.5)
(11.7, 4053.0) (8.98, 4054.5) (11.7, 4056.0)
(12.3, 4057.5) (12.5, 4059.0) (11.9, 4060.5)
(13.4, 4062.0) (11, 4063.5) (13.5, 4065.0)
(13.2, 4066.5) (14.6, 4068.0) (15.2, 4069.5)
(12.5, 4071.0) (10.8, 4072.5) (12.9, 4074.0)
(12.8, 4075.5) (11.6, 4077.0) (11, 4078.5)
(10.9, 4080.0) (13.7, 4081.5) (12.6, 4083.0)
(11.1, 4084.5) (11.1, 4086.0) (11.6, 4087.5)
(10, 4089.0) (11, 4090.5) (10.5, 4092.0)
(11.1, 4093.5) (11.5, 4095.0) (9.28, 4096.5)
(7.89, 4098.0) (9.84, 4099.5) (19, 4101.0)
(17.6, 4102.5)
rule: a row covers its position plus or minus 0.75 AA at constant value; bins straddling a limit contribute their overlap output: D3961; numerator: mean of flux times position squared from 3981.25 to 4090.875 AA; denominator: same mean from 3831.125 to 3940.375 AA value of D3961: 1.29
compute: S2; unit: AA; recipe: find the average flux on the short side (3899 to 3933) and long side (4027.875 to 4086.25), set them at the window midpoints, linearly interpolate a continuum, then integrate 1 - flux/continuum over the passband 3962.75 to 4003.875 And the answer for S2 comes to 2.8 AA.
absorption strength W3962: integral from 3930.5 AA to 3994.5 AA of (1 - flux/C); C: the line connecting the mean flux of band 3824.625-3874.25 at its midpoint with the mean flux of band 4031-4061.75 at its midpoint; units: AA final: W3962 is 6.5 AA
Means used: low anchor 10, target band 10.2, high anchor 12.3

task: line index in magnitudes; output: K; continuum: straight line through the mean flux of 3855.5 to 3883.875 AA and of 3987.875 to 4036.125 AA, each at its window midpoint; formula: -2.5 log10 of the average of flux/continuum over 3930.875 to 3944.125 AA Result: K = 0.24 mag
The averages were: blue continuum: 10.8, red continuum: 12.3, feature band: 9.26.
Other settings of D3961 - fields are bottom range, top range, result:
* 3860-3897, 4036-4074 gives 1.30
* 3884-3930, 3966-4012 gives 1.09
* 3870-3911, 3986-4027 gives 1.26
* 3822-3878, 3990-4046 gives 1.34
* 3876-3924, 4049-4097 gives 1.23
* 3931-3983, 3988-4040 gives 1.28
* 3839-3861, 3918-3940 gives 0.99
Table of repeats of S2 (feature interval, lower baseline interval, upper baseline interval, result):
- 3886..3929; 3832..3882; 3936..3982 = -2.59 AA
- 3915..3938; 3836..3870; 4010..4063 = 2.30 AA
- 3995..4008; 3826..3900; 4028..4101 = -1.44 AA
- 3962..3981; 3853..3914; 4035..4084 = 3.96 AA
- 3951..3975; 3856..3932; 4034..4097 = 3.51 AA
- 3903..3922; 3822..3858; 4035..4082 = -1.68 AA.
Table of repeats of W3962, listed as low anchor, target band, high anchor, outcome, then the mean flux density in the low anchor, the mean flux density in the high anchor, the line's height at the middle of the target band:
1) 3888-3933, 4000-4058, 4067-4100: -5.0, 10.5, 11.5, 11.2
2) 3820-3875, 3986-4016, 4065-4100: -3.2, 10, 11.6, 11.1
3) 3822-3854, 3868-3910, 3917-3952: -1.5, 9.3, 10.5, 9.91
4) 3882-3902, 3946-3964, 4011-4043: 0.2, 9.72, 12.3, 10.9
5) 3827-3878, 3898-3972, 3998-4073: 4.1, 10.1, 12.3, 11.1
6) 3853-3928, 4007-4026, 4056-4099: -1.1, 10.8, 11.8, 11.5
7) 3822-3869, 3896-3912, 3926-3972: -1.5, 9.98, 9.95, 9.96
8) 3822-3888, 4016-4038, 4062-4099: -1.5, 10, 11.7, 11.3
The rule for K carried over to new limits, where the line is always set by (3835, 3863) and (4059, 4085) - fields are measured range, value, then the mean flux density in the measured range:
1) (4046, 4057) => 0.065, 11.6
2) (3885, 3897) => 0.094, 9.69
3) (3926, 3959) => 0.089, 10.3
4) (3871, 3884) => 0.054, 9.91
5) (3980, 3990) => 0.034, 11.2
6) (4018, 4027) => 0.020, 11.8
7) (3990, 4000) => -0.072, 12.5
